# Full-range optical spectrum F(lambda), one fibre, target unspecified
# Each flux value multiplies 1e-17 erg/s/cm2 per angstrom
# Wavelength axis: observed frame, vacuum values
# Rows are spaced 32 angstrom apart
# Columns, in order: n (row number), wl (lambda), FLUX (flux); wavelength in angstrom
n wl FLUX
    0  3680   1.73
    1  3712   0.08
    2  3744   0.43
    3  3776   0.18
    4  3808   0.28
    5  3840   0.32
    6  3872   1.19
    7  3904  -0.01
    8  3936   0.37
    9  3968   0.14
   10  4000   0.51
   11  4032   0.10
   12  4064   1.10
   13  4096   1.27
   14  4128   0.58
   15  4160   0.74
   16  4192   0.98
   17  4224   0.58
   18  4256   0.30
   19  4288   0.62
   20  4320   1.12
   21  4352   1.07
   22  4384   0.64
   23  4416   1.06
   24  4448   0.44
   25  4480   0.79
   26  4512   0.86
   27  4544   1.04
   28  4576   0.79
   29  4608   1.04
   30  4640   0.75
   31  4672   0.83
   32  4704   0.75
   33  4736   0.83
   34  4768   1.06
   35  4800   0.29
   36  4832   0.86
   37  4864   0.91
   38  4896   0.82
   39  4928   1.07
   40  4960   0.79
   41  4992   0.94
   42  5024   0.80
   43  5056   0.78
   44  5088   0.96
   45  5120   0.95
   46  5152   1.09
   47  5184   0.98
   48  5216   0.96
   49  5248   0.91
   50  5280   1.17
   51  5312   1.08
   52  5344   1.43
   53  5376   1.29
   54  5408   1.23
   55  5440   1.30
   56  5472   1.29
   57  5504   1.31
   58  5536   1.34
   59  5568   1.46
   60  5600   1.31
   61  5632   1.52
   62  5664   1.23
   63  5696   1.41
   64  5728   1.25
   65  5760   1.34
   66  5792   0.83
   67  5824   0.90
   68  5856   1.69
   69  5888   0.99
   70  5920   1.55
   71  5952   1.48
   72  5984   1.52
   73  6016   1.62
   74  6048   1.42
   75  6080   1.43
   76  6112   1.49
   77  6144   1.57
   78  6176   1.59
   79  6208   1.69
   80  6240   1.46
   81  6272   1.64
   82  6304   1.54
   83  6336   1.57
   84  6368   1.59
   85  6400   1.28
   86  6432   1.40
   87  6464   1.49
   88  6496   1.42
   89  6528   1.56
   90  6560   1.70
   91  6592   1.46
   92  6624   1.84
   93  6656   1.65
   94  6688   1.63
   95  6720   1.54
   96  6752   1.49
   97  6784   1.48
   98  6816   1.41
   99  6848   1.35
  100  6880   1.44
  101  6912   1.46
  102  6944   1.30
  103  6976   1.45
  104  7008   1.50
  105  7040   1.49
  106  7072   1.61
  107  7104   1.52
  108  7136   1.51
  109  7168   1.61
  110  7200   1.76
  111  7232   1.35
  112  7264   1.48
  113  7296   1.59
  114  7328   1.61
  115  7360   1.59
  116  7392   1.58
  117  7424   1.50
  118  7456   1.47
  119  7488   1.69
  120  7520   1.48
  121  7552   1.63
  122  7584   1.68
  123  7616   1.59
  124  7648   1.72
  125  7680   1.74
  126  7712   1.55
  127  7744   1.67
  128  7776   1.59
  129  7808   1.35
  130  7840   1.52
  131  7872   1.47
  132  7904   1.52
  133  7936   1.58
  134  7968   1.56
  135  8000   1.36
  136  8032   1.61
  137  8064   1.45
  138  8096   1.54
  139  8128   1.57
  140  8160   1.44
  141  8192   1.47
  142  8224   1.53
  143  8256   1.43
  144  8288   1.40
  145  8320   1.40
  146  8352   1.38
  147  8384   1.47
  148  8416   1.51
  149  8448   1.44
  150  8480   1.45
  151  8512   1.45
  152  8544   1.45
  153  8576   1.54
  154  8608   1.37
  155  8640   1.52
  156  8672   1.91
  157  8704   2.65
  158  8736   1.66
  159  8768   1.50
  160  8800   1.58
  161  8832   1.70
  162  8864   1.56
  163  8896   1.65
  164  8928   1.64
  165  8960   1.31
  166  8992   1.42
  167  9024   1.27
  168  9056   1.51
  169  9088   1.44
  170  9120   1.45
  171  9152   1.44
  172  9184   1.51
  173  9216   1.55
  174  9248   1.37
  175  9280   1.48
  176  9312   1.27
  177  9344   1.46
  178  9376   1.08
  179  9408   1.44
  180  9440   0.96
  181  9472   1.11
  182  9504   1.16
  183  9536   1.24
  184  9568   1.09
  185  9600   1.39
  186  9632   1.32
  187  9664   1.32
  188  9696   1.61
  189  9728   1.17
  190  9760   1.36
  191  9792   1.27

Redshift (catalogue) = 0.32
